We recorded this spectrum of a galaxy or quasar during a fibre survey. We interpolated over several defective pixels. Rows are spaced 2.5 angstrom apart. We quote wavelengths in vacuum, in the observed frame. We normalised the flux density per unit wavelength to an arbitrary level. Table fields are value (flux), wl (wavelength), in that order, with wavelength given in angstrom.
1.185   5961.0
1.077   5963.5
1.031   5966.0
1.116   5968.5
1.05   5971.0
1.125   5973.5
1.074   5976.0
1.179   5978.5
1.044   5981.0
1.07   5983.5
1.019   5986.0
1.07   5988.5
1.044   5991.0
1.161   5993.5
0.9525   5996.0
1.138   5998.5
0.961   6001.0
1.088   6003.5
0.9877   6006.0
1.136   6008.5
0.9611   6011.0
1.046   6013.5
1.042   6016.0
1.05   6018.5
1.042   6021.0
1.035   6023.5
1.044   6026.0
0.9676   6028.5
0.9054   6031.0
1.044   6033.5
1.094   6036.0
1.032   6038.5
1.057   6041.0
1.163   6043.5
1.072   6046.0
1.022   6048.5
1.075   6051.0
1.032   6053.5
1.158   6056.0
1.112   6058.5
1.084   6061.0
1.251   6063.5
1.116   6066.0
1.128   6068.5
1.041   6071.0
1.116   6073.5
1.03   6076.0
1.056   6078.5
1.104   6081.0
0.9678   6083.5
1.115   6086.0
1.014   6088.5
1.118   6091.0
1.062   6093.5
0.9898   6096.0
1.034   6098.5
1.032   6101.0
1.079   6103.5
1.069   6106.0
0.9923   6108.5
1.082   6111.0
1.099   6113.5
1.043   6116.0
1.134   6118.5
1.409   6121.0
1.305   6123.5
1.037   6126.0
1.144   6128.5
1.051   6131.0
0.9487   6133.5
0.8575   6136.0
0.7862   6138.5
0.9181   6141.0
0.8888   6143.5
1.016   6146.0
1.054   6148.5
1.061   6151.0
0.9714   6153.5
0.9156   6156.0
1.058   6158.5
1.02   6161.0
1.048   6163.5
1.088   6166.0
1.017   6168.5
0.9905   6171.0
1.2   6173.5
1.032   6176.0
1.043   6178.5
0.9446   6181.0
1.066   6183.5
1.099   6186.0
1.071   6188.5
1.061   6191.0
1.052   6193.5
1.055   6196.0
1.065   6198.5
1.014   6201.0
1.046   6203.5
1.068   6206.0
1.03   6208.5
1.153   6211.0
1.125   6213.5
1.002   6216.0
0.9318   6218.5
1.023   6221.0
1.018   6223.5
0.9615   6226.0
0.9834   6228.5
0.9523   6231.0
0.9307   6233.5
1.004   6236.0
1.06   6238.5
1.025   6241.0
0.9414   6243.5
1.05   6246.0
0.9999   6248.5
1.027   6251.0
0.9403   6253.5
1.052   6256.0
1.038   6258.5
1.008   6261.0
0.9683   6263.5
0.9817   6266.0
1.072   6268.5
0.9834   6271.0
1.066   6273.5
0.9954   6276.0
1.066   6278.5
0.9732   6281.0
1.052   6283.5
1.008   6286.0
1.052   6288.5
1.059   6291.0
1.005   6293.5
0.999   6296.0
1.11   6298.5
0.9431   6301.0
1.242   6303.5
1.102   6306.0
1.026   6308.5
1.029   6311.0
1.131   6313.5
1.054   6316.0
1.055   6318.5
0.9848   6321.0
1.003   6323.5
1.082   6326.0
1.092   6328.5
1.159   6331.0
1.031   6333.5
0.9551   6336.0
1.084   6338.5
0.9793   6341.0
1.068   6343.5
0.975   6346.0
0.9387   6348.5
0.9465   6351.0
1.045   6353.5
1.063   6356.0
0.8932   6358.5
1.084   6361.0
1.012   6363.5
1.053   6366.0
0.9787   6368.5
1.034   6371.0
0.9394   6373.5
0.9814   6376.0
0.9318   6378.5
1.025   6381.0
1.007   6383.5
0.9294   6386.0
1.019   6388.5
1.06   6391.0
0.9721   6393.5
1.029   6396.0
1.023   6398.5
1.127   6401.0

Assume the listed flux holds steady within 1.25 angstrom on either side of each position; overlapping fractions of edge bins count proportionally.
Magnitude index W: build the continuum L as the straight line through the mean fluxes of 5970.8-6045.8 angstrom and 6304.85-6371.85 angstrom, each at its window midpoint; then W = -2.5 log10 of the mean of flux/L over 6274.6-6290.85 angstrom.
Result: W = 0.01 mag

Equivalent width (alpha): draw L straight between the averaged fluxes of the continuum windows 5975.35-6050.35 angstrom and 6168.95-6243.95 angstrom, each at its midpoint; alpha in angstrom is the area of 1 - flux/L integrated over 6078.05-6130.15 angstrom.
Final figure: -2.4 angstrom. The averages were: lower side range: 1.05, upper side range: 1.03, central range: 1.09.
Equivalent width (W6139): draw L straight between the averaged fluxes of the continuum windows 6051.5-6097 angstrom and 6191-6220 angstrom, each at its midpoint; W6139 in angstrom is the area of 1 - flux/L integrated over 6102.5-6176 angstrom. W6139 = 1.57 angstrom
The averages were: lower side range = 1.08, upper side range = 1.05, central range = 1.04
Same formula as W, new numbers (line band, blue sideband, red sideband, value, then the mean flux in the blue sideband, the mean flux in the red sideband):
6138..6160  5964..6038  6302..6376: 0.08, 1.05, 1.03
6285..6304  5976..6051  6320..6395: -0.03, 1.05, 1.01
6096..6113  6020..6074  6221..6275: 0.01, 1.07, 1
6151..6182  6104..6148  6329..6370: 0.01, 1.05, 1.02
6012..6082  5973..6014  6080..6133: 0.01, 1.06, 1.09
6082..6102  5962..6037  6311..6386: 0.00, 1.05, 1.02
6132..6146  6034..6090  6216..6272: 0.17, 1.08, 0.998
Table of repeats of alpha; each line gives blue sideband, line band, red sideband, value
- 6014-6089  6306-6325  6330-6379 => -0.55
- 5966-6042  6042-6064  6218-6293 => -1.26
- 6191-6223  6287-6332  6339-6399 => -1.97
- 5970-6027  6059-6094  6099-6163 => -1.35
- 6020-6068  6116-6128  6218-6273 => -1.79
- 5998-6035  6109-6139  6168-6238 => -1.41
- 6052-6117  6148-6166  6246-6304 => 0.58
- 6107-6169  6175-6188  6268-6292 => -0.04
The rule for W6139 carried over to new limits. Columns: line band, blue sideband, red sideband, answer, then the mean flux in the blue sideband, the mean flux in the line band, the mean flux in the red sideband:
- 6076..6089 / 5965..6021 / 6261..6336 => 0.05 angstrom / 1.06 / 1.05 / 1.04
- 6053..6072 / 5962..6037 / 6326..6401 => -1.35 angstrom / 1.05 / 1.12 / 1.01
